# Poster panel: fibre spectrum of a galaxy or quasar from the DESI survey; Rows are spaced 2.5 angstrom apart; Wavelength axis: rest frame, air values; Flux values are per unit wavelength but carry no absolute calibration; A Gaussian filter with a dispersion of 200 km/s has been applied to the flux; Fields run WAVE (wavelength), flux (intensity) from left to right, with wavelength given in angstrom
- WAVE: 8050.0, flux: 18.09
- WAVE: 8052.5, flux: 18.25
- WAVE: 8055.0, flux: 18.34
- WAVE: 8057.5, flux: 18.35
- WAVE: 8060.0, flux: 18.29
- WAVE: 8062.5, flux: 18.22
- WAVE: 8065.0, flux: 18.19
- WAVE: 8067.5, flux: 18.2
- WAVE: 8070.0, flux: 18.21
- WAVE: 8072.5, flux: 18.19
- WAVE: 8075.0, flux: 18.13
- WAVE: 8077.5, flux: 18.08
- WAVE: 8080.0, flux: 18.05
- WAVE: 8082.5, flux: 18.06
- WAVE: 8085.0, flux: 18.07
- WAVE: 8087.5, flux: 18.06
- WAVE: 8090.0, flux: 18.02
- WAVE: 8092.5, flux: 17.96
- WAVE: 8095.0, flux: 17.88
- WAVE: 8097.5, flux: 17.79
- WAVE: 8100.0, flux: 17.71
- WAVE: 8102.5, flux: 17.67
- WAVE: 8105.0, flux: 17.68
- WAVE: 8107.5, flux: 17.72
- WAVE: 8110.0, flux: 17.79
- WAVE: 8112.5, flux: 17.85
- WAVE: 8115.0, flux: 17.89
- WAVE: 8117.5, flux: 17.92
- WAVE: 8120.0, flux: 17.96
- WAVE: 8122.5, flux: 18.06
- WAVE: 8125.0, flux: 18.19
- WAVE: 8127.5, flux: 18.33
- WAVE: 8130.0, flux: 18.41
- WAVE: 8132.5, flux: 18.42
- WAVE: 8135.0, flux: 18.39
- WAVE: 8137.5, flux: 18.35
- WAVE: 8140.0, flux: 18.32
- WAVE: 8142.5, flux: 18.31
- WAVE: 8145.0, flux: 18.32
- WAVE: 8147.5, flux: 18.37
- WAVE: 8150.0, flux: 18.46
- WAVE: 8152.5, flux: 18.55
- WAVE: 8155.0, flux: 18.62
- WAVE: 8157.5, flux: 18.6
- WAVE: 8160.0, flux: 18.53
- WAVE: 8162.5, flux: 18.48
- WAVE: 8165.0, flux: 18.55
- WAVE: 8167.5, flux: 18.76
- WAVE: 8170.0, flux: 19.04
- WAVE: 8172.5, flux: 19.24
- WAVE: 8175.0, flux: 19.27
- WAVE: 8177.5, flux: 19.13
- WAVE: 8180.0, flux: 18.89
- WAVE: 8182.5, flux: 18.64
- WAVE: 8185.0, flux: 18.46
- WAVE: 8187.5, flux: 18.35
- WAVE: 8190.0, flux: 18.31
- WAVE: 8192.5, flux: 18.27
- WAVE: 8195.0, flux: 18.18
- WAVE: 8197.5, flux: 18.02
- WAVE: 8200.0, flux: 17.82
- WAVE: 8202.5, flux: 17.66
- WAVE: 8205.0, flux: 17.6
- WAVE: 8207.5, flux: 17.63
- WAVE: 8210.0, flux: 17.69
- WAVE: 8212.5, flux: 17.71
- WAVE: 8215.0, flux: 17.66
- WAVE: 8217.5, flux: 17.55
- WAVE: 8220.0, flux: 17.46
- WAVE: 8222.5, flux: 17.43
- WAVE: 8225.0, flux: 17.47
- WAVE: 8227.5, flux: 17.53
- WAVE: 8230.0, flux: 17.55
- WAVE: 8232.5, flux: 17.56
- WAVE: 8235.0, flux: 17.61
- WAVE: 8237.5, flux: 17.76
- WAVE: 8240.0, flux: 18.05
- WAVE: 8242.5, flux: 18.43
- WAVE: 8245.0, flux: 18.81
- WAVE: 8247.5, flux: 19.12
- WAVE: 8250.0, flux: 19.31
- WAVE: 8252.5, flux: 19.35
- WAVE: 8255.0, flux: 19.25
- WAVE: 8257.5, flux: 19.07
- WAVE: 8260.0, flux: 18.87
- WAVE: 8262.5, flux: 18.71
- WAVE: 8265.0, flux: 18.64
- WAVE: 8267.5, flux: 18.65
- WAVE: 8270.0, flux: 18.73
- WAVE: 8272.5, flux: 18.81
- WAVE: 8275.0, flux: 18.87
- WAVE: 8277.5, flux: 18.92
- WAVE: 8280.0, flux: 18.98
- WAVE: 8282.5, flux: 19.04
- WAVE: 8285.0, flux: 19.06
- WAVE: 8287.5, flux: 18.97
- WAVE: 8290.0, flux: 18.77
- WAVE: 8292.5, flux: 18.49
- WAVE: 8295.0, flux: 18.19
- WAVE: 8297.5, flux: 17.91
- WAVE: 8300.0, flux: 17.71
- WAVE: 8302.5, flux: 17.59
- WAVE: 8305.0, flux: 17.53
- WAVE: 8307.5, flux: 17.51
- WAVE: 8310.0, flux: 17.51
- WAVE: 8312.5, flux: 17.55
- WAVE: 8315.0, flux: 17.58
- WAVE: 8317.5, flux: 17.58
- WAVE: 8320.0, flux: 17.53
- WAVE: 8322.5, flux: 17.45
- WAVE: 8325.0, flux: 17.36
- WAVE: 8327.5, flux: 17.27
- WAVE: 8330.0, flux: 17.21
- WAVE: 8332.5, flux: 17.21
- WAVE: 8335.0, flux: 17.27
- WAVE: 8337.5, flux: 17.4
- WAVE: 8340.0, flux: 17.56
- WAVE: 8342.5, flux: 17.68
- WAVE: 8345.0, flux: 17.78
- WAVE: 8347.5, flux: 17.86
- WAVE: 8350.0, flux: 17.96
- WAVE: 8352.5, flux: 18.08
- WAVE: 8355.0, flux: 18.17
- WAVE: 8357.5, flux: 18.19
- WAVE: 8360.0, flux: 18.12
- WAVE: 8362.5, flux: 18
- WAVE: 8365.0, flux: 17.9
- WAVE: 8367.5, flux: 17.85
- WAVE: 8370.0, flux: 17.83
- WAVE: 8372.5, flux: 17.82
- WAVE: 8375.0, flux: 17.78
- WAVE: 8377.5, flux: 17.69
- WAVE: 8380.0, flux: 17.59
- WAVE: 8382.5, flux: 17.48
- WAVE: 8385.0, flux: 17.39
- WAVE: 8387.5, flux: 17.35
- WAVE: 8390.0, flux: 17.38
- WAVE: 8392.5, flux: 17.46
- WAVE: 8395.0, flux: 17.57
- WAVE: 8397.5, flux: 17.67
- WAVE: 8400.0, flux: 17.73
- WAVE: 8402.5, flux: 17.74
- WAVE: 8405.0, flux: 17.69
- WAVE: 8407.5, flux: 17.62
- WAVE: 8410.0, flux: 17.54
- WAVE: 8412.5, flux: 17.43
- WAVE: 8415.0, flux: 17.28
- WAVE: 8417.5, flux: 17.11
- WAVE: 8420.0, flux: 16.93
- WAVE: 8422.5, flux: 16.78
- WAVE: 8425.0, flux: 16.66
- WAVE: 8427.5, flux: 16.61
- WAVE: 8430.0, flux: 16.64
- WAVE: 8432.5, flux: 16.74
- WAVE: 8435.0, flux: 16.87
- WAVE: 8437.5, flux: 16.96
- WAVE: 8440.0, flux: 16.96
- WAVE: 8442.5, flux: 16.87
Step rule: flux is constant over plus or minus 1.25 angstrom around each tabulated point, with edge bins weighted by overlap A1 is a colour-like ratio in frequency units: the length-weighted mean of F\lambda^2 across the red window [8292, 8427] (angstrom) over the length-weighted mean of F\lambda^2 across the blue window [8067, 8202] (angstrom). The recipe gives 1.0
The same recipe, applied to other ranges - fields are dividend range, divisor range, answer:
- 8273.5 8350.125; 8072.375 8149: 1.04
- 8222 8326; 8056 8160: 1.05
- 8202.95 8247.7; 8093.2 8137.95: 1.01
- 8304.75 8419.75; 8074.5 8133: 1.04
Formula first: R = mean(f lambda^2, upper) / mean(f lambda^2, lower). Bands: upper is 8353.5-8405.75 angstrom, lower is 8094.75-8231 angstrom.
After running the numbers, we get 1.03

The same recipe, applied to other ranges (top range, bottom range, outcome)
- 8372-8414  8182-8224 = 1.03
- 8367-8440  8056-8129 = 1.04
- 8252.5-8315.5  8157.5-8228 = 1.04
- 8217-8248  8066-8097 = 1.03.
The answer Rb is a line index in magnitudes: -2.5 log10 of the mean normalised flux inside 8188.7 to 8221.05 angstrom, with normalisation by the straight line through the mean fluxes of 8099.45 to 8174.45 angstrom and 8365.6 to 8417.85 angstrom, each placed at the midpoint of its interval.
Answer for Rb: 0.018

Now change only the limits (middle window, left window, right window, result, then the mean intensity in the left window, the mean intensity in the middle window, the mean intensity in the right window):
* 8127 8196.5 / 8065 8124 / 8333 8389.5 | -0.04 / 18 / 18.6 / 17.7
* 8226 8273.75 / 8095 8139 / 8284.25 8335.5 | -0.04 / 18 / 18.5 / 17.8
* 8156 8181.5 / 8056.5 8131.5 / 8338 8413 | -0.05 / 18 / 18.8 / 17.7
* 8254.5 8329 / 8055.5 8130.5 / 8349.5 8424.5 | -0.03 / 18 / 18.3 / 17.6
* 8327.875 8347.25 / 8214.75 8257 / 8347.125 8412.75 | 0.02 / 18.1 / 17.5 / 17.7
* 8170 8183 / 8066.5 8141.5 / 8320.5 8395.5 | -0.07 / 18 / 19.1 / 17.7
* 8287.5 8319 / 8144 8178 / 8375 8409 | 0.01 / 18.7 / 17.9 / 17.6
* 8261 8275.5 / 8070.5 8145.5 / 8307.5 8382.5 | -0.06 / 18.1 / 18.7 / 17.7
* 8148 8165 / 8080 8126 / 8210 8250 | -0.04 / 17.9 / 18.5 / 17.9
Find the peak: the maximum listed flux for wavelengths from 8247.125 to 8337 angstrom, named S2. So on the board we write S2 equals 19.35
